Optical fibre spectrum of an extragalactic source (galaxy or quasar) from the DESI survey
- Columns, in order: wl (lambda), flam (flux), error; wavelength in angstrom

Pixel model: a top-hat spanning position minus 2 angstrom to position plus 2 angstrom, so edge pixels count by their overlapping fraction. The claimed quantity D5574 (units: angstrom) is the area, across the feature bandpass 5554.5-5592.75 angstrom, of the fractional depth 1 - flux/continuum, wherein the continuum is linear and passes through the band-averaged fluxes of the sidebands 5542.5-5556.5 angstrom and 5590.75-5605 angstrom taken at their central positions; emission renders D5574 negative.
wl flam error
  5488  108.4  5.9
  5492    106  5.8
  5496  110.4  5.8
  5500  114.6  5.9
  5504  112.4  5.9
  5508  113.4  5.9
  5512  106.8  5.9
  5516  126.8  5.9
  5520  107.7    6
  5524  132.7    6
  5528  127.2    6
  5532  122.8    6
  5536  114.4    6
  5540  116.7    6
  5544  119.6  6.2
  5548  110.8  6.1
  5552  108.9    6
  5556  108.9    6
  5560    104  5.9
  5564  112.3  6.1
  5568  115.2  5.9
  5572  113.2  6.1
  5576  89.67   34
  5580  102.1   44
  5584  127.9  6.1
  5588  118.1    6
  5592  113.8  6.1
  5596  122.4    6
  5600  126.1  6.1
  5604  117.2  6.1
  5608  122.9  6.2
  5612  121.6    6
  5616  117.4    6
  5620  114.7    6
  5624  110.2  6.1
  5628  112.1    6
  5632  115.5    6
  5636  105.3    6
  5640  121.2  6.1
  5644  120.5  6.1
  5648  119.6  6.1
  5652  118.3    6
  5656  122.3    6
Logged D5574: 1.9 angstrom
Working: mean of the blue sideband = 112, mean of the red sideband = 120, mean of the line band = 110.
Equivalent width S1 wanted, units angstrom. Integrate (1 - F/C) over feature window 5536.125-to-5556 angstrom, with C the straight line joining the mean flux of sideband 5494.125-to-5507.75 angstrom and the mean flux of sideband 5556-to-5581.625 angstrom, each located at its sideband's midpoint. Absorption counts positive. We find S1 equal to -0.9 angstrom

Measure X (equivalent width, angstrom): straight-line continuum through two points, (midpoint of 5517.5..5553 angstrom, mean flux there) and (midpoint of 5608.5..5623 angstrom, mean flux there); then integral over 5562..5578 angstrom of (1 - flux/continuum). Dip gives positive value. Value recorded 1.42 angstrom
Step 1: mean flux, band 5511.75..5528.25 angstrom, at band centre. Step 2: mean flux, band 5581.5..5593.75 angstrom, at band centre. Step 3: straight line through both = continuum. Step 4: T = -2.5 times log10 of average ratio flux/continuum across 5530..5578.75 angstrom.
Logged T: 0.084 mag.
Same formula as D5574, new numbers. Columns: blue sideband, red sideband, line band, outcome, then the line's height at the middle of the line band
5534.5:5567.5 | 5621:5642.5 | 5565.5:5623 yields -1.59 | 113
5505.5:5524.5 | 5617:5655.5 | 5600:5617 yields -0.73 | 116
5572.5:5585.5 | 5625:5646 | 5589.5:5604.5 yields -1.51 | 109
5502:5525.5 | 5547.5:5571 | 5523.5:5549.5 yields -1.57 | 113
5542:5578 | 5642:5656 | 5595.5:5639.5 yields -0.31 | 116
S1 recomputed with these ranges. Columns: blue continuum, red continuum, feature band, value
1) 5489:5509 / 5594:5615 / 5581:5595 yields 0.2 angstrom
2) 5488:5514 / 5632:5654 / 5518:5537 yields -1.6 angstrom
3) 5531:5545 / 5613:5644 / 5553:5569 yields 1.0 angstrom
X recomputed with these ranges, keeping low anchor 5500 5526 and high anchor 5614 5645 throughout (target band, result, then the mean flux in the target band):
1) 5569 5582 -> 1.4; 103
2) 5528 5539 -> -0.4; 120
